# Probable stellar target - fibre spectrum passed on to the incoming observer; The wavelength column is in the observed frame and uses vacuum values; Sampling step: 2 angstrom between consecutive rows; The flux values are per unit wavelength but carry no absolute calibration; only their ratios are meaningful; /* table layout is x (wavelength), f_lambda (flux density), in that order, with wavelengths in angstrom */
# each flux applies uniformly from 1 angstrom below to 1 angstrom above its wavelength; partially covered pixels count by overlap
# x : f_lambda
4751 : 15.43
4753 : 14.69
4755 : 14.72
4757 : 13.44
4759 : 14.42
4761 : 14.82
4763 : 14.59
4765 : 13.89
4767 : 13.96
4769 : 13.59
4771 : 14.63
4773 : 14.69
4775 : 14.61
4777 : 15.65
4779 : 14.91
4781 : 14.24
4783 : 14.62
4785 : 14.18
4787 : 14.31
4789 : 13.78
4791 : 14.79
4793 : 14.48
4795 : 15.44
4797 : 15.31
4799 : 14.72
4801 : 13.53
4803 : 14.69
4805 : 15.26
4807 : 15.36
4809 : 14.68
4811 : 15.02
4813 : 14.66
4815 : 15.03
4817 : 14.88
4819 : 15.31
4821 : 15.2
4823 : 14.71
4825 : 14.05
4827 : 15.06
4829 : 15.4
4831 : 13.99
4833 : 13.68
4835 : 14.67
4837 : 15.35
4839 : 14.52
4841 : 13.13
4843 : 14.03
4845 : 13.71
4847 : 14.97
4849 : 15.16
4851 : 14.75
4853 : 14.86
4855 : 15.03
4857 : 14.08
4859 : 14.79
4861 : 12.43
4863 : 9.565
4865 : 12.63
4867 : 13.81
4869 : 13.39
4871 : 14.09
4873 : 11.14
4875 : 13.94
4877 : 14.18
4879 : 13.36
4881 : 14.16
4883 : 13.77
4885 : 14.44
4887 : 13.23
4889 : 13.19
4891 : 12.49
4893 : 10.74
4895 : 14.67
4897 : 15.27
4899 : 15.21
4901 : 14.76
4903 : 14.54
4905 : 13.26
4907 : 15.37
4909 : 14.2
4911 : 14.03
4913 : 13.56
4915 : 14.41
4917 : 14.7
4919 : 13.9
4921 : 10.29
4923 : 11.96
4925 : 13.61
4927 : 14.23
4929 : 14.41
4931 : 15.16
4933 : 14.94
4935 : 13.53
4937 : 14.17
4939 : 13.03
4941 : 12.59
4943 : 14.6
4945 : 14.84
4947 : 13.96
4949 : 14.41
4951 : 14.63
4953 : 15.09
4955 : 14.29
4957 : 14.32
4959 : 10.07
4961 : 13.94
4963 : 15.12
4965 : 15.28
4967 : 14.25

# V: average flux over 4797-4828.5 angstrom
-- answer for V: 14.8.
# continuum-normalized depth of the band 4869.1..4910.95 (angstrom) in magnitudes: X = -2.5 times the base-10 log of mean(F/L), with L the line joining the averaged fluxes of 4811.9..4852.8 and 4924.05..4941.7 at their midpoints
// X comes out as 0.04 mag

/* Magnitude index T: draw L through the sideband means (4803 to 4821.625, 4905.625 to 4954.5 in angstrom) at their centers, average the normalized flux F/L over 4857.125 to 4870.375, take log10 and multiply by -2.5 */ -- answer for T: 0.13 mag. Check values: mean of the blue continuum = 15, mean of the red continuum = 14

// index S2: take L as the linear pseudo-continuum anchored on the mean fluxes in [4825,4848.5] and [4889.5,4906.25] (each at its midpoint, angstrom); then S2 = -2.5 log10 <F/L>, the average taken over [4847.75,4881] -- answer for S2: 0.04 mag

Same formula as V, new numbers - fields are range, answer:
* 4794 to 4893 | 14.1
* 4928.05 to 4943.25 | 14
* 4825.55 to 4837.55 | 14.6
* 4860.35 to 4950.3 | 13.7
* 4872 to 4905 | 13.7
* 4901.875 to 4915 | 14.2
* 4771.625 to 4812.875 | 14.7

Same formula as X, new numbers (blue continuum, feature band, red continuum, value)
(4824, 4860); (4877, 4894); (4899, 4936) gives 0.08 mag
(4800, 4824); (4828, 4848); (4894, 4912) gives 0.03 mag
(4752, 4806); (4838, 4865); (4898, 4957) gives 0.03 mag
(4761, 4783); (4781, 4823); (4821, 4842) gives -0.02 mag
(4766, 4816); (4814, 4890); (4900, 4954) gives 0.02 mag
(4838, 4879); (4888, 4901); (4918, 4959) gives 0.01 mag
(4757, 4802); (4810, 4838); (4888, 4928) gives -0.04 mag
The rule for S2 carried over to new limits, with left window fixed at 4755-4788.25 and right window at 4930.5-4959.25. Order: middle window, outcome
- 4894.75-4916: -0.03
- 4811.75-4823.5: -0.05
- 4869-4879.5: 0.07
